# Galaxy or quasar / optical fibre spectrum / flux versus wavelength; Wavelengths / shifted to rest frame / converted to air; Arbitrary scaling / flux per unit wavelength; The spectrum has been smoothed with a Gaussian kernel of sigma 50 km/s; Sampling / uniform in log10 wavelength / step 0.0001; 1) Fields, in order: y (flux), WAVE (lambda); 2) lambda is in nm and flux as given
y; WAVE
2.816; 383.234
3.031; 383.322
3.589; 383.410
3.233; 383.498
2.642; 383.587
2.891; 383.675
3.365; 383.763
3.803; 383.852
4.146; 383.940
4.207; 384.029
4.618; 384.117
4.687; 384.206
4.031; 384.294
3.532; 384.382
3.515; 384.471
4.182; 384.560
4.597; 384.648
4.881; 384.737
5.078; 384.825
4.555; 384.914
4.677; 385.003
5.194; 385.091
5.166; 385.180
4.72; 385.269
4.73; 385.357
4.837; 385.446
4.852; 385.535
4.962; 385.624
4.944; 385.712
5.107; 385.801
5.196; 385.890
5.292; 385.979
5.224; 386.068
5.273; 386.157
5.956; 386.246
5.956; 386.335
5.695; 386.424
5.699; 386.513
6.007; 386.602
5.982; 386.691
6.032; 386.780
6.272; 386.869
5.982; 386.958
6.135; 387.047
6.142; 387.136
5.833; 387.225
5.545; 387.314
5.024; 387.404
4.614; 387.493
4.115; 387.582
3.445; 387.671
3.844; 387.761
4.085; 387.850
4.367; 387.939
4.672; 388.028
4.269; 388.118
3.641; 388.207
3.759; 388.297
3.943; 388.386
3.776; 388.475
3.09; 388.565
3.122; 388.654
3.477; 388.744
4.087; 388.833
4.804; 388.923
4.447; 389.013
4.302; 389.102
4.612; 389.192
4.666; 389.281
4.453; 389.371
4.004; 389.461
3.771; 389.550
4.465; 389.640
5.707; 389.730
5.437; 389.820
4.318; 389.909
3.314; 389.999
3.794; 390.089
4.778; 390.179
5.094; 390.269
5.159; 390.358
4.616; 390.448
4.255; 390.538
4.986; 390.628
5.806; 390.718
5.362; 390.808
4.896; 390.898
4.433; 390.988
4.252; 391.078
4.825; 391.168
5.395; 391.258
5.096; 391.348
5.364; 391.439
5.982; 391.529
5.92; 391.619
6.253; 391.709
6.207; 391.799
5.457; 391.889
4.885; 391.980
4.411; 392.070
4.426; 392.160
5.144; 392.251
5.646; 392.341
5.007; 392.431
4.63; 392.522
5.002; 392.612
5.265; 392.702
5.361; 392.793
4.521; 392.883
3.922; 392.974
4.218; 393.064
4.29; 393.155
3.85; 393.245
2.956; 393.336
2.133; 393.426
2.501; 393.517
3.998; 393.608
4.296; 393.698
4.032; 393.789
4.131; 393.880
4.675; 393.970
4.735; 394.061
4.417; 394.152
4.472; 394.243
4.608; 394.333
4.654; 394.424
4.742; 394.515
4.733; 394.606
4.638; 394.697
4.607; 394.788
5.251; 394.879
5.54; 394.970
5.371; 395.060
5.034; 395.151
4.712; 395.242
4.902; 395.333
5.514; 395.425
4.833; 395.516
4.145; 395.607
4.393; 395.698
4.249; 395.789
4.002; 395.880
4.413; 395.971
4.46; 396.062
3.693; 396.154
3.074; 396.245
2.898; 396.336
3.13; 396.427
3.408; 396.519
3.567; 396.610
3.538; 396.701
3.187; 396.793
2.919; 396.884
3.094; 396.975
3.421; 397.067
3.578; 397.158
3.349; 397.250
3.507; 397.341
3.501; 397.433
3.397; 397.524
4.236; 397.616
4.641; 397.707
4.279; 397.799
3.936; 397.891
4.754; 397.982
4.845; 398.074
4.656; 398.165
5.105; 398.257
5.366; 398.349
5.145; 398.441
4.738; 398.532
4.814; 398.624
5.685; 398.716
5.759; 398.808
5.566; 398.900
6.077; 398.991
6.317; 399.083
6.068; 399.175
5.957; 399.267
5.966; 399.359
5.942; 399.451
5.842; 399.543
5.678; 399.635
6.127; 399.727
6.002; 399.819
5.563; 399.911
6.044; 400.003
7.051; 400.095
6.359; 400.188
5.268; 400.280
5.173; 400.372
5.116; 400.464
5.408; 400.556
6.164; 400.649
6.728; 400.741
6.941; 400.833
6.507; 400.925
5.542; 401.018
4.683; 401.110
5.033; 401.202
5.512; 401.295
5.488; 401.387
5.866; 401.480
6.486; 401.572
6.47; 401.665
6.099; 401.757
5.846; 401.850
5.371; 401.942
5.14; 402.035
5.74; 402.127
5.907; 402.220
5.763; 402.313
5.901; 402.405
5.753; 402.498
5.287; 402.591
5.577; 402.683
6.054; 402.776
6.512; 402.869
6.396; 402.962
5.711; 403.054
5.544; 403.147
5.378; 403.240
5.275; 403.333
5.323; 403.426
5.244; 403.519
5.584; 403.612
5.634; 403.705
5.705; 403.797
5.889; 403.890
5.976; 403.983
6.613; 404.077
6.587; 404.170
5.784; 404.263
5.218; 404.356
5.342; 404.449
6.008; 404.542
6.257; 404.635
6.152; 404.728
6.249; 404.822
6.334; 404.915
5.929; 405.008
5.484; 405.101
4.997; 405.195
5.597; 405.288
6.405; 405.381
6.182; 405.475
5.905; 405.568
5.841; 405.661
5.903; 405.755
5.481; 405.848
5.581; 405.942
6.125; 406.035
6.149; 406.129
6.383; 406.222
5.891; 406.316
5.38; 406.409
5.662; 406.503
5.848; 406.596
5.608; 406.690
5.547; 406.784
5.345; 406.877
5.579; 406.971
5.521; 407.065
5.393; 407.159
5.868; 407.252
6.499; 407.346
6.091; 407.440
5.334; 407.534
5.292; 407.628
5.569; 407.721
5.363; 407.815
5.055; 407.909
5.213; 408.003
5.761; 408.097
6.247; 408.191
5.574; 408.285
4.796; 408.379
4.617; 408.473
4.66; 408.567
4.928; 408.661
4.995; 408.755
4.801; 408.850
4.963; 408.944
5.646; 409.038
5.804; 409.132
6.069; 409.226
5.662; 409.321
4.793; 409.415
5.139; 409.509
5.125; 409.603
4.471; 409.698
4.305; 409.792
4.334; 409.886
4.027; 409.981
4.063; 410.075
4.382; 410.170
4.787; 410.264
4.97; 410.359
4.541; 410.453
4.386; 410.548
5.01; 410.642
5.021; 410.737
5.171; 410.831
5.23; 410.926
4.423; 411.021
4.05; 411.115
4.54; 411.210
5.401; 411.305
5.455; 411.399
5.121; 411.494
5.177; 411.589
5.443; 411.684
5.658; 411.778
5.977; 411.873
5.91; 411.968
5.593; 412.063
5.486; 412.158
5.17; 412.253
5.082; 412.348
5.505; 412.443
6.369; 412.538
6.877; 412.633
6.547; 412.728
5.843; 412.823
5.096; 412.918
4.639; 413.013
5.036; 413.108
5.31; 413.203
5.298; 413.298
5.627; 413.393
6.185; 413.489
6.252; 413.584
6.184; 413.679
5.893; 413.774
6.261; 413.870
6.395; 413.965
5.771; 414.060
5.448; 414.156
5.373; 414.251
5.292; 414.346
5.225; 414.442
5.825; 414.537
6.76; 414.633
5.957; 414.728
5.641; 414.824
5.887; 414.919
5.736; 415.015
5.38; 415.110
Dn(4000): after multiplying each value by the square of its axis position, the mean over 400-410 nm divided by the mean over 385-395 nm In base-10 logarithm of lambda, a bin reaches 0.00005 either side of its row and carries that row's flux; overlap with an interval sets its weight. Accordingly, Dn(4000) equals 1.3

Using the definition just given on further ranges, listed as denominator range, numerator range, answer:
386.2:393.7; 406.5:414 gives 1.25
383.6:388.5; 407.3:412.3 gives 1.21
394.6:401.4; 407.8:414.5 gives 1.15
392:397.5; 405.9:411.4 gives 1.33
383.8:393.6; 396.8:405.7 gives 1.24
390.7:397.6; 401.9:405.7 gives 1.38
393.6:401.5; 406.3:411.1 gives 1.13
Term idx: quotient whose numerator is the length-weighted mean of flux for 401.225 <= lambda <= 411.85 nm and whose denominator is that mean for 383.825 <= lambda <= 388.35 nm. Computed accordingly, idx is 1.12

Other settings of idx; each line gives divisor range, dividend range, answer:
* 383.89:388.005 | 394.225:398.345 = 0.85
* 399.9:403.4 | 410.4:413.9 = 0.93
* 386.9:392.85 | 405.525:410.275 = 1.13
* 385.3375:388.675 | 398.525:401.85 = 1.18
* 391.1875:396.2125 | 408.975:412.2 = 1.08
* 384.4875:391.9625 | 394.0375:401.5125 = 1.00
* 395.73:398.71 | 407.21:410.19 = 1.30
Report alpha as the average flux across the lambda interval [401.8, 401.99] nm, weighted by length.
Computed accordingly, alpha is 5.6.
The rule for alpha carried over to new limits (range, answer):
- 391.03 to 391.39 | 4.89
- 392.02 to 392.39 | 4.91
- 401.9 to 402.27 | 5.53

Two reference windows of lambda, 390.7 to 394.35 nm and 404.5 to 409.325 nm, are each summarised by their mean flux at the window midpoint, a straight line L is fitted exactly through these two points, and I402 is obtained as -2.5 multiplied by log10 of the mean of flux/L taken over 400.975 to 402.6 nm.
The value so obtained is -0.072 mag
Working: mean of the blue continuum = 4.69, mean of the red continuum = 5.64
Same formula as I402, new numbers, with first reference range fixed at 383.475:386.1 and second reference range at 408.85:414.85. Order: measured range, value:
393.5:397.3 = 0.15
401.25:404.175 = -0.15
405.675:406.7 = -0.13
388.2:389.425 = 0.14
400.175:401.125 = -0.17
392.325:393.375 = 0.04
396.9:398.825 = 0.13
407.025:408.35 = -0.08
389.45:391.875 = -0.08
